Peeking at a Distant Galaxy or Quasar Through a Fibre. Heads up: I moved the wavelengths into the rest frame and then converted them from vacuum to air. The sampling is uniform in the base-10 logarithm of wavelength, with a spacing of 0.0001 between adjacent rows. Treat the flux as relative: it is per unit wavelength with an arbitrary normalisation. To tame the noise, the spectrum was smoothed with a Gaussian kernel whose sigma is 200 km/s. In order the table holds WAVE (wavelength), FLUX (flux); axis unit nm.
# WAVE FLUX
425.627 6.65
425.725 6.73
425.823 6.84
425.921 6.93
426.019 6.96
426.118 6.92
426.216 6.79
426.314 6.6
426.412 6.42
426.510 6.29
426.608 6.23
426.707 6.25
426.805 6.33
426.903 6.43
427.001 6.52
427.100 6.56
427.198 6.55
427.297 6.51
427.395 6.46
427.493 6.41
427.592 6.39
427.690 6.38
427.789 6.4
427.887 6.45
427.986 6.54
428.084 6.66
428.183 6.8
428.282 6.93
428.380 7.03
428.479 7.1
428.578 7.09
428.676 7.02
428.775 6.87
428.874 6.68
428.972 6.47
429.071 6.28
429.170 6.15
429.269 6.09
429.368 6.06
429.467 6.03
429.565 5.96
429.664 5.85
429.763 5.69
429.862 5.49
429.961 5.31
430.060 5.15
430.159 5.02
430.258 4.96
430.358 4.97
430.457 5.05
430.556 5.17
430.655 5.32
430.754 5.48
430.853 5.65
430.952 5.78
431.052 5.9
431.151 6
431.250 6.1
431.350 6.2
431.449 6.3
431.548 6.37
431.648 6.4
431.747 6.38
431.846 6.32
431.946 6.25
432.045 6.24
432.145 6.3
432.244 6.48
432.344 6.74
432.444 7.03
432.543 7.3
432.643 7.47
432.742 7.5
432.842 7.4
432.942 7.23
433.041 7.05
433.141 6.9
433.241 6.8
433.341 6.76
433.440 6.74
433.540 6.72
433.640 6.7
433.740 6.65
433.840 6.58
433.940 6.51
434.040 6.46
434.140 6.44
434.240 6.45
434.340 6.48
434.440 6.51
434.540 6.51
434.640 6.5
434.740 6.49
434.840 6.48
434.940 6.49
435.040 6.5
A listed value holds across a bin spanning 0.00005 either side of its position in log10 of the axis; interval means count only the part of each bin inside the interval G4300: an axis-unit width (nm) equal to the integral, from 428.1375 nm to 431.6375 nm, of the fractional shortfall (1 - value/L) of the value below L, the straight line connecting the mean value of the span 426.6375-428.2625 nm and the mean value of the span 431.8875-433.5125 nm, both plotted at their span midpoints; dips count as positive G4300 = 0.34 nm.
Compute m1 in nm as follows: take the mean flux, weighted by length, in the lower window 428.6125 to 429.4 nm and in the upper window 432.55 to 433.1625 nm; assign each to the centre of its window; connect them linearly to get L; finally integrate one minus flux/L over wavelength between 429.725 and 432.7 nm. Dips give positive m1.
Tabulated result 0.42 nm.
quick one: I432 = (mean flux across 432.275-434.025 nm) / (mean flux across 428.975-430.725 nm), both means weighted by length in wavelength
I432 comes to 1.2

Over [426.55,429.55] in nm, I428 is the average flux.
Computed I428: 6.52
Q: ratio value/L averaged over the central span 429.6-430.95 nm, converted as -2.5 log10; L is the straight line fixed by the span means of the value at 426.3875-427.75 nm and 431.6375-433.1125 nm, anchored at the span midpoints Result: 0.24 mag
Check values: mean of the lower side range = 6.41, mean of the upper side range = 6.82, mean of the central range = 5.34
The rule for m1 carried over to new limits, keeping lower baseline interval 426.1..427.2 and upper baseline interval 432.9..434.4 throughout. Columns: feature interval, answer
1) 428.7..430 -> 0.09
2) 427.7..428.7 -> -0.04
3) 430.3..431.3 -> 0.16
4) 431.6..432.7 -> 0.00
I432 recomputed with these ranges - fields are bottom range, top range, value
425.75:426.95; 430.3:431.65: 0.87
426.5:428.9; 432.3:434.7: 1.03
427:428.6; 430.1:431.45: 0.84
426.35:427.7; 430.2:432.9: 0.96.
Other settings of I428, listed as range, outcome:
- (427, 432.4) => 6.16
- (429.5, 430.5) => 5.36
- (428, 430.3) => 6.21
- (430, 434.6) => 6.32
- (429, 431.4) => 5.66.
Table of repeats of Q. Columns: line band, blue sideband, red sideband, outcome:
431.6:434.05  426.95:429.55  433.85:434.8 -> -0.04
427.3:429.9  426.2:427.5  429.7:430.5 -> -0.12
